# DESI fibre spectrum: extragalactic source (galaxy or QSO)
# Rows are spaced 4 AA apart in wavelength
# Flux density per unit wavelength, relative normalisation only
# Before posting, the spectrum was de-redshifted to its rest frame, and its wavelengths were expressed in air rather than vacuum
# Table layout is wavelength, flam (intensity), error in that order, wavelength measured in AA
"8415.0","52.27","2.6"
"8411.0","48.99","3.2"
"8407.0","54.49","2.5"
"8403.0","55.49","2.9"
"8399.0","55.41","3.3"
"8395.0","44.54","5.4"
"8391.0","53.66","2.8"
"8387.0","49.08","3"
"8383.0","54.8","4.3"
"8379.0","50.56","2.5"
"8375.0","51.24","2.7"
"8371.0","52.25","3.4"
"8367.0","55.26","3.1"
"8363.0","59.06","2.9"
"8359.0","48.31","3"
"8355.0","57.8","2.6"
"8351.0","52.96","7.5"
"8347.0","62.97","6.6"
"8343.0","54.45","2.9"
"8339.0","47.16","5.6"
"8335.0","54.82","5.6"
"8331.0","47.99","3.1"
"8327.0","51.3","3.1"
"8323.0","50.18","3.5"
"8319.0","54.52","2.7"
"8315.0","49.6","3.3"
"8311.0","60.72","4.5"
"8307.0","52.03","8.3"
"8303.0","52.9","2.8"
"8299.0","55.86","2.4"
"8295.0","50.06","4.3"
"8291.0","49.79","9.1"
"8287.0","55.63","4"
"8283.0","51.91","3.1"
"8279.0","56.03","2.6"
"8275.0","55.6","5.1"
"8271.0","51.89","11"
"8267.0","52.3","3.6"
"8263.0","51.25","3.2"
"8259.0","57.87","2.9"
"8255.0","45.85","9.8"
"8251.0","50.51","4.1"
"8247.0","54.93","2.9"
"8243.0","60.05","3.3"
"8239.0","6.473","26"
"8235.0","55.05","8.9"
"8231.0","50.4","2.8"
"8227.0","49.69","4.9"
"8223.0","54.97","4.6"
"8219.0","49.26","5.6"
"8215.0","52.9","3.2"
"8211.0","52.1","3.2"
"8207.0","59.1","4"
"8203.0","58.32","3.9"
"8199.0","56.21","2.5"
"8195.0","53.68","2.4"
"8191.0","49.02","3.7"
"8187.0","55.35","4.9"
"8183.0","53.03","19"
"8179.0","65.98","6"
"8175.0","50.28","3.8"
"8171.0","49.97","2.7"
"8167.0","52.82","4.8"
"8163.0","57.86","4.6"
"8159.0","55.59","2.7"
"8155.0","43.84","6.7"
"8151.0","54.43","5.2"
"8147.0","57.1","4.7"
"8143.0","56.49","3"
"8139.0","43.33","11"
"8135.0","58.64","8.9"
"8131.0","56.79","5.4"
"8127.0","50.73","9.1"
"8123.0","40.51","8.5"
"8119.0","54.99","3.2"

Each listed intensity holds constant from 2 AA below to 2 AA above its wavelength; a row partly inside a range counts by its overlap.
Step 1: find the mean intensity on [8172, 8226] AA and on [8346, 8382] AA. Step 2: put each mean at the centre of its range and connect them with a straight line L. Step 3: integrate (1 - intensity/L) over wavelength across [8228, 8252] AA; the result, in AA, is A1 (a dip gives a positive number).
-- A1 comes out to 3.6 AA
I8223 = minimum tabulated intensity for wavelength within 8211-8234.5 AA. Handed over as 49.26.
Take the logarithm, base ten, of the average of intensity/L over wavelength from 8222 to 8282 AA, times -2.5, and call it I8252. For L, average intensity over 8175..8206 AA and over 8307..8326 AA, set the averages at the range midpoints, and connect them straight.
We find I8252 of 0.09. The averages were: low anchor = 55.7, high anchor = 53.4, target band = 50.1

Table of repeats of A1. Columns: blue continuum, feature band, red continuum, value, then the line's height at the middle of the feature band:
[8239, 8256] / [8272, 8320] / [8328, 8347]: -3.3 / 50.3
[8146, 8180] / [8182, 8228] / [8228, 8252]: -3.8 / 49.6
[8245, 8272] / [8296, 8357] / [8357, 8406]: -1.5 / 52.3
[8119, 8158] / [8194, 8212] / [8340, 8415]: -1.4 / 52.1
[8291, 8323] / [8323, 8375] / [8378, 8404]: -0.9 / 52.5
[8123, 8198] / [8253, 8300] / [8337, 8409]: 0.5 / 53.3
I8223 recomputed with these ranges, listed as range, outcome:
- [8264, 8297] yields 49.79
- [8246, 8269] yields 45.85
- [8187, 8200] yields 49.02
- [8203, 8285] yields 6.473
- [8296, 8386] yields 47.16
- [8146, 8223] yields 43.84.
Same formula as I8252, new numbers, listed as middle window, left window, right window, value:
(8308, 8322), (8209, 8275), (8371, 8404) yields -0.07 mag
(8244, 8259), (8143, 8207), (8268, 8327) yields 0.03 mag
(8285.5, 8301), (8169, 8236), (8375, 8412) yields 0.00 mag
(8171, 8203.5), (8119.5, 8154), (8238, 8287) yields -0.07 mag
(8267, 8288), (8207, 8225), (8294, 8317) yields -0.01 mag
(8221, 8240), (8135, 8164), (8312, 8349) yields 0.17 mag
